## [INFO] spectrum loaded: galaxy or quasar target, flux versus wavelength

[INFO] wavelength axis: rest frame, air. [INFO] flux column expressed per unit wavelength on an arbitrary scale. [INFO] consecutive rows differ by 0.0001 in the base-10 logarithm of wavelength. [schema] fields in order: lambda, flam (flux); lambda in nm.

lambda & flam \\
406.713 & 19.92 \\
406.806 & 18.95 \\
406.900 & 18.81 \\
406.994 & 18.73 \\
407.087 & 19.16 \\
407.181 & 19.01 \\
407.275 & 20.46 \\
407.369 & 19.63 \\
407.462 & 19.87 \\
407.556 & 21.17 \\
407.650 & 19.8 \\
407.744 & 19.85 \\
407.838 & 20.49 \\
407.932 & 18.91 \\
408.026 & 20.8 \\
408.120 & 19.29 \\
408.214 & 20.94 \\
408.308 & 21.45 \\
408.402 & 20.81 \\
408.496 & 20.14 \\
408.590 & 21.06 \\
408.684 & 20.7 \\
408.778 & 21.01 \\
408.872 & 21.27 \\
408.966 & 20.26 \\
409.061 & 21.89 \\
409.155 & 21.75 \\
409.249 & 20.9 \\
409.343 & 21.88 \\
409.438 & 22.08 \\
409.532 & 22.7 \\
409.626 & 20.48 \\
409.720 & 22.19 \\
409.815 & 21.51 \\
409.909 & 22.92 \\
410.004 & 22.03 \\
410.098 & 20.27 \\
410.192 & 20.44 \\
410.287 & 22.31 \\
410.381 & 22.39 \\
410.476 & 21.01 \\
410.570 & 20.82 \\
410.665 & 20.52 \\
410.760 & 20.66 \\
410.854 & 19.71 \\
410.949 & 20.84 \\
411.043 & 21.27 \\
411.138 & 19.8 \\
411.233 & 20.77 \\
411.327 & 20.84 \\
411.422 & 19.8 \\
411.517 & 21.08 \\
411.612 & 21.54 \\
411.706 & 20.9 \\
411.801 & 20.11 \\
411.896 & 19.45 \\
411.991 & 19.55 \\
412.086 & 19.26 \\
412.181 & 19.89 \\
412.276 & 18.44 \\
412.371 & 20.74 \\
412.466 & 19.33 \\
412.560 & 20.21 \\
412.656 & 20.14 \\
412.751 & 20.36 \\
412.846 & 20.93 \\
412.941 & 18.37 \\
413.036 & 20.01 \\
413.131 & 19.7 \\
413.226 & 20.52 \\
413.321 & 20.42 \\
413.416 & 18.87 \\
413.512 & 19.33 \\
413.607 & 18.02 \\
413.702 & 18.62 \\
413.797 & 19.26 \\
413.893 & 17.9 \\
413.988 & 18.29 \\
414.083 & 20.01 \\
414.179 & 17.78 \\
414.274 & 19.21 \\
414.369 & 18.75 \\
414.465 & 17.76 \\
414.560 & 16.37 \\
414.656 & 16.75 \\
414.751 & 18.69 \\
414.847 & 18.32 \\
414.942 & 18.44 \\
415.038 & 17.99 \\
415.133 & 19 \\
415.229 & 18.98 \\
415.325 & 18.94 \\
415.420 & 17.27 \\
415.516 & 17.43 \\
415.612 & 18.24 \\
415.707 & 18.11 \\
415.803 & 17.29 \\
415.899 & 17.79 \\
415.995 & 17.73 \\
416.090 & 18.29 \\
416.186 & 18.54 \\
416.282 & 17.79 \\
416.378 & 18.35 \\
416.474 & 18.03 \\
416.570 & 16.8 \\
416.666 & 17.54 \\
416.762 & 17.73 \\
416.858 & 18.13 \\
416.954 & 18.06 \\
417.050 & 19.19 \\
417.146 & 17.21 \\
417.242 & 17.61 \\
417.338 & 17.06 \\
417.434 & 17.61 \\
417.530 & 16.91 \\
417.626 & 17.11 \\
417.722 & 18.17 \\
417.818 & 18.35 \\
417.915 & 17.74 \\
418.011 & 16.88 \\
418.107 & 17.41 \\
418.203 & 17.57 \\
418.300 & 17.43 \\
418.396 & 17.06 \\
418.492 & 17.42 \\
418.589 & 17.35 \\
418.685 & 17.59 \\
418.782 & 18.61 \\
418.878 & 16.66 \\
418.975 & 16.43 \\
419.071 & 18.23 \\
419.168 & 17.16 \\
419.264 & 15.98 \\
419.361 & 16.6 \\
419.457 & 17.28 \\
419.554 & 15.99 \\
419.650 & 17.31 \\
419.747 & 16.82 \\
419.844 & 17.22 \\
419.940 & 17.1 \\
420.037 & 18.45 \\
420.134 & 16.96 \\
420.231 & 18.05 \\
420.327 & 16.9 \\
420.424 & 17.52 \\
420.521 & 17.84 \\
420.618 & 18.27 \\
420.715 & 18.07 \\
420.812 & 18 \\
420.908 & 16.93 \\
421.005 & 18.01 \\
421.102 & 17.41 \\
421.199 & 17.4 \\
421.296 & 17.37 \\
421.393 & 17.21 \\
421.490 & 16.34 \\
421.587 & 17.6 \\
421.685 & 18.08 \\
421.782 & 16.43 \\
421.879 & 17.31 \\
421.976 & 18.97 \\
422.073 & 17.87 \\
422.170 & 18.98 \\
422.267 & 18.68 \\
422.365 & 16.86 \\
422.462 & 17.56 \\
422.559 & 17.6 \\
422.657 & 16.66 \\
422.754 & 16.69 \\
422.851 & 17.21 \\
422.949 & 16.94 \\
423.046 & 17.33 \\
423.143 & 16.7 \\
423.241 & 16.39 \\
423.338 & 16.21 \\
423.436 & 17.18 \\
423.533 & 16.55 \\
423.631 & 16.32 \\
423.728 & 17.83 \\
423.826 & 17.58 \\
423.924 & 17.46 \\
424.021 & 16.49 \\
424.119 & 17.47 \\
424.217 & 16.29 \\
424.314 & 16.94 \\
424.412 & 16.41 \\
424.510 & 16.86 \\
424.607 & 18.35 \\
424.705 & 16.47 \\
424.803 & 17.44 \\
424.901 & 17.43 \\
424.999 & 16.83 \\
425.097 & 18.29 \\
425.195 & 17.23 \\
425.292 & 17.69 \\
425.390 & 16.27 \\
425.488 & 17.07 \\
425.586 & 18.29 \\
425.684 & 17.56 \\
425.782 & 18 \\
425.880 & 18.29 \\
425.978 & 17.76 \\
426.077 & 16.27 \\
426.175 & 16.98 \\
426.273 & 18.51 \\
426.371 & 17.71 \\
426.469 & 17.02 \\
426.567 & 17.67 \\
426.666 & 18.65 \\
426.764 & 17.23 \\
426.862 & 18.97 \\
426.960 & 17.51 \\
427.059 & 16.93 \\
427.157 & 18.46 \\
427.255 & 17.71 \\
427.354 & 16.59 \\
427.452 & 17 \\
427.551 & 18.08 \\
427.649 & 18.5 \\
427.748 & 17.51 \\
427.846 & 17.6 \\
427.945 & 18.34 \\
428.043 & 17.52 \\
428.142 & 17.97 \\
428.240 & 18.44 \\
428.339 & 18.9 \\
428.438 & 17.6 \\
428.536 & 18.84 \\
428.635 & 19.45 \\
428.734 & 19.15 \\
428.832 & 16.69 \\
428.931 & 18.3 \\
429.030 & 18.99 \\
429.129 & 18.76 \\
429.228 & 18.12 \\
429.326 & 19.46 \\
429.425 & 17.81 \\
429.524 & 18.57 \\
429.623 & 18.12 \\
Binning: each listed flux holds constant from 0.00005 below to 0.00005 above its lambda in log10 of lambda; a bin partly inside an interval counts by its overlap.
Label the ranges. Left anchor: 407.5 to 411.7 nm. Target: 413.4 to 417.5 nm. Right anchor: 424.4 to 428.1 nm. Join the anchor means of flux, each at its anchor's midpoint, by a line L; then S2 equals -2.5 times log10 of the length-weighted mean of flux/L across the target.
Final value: 0.10 mag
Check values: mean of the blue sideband 21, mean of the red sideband 17.6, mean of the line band 18.1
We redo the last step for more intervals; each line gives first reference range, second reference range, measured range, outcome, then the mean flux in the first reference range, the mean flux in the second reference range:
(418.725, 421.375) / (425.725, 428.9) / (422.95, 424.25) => 0.04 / 17.4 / 17.9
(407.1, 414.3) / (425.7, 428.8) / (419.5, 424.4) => 0.08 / 20.3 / 17.9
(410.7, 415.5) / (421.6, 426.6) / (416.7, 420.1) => 0.06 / 19.4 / 17.3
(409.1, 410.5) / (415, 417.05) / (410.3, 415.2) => 0.02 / 21.7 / 18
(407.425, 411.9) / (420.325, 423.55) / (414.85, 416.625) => 0.06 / 20.9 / 17.4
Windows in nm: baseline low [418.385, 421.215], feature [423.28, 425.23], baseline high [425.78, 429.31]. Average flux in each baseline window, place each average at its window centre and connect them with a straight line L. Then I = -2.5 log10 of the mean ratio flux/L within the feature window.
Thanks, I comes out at 0.04 mag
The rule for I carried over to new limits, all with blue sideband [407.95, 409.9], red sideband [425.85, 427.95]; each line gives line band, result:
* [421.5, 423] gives 0.063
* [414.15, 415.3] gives 0.105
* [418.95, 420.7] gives 0.107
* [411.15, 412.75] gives 0.024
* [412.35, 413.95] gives 0.043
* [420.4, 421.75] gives 0.075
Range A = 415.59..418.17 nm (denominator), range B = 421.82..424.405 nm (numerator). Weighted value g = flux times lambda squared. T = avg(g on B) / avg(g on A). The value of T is 1.00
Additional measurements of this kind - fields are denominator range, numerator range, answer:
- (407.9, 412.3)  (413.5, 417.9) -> 0.89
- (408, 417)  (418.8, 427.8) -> 0.93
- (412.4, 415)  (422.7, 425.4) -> 0.94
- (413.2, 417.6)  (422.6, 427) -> 0.99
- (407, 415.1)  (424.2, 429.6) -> 0.95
